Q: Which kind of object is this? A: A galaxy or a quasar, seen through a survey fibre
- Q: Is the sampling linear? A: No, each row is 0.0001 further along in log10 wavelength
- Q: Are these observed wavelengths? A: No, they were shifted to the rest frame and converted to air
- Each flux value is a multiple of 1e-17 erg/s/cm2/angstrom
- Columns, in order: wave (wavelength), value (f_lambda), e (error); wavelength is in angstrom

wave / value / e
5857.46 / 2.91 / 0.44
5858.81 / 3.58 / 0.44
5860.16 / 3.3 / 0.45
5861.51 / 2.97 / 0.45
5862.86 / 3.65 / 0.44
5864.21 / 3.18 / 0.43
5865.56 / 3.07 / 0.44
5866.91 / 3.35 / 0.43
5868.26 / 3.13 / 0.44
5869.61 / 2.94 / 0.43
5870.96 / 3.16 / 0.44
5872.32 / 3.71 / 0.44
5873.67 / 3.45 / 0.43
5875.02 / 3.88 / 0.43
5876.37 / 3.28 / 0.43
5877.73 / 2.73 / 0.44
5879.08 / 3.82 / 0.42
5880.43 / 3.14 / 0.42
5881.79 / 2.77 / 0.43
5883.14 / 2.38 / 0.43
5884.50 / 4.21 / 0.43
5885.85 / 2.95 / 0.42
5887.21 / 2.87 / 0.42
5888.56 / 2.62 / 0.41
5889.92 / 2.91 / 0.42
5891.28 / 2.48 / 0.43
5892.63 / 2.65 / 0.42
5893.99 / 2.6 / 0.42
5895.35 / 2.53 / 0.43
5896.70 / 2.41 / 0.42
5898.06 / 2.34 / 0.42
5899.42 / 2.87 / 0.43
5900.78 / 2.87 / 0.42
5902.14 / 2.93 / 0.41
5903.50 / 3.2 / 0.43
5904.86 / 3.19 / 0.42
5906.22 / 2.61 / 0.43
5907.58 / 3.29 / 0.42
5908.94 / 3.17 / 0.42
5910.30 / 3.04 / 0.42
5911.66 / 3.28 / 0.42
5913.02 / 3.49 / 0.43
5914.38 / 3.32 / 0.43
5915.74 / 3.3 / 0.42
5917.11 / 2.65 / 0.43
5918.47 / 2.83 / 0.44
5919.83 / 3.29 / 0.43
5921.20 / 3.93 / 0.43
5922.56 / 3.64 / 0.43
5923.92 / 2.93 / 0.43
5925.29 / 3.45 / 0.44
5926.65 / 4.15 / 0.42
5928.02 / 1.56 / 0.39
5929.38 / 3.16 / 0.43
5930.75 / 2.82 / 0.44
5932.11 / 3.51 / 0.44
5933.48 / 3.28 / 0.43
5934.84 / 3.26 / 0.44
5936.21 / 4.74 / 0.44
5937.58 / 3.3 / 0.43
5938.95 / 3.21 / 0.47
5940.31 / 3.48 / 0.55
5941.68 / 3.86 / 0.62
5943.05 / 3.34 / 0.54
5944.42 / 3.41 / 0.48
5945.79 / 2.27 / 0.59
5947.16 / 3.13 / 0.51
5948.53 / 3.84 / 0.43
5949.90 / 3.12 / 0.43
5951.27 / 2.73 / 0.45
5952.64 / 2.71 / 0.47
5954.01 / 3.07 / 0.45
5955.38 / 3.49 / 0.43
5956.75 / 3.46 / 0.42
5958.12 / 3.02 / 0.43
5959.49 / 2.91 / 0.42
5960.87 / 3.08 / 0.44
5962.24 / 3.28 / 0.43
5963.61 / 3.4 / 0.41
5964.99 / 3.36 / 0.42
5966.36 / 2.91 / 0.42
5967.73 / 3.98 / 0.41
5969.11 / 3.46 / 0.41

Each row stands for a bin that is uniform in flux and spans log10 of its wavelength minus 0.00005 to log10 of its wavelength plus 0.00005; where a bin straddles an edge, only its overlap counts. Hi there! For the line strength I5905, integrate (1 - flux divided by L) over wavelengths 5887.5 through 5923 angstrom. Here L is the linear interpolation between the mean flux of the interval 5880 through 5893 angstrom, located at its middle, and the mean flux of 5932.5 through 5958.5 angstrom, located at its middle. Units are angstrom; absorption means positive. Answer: 0.7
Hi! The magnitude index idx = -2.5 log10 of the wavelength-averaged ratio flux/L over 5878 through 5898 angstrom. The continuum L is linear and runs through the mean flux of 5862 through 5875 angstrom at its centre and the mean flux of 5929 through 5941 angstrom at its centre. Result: 0.17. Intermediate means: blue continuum 3.32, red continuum 3.42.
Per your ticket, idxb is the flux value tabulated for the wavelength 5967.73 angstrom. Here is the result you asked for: 3.98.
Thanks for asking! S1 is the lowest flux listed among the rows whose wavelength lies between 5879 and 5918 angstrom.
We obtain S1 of 2.34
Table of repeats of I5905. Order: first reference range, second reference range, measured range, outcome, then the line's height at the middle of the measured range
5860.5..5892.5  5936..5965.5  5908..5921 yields 0.1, 3.21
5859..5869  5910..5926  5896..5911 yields 1.7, 3.27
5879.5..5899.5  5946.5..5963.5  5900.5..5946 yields -3.9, 2.98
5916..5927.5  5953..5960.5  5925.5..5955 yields 0.0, 3.24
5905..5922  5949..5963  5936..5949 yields -1.1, 3.13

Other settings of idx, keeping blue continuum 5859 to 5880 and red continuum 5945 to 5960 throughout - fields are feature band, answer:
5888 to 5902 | 0.22 mag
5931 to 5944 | -0.13 mag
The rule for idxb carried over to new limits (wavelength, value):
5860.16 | 3.3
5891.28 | 2.48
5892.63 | 2.65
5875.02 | 3.88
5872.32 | 3.71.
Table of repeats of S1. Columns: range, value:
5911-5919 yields 2.65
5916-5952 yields 1.56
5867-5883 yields 2.73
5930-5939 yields 2.82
